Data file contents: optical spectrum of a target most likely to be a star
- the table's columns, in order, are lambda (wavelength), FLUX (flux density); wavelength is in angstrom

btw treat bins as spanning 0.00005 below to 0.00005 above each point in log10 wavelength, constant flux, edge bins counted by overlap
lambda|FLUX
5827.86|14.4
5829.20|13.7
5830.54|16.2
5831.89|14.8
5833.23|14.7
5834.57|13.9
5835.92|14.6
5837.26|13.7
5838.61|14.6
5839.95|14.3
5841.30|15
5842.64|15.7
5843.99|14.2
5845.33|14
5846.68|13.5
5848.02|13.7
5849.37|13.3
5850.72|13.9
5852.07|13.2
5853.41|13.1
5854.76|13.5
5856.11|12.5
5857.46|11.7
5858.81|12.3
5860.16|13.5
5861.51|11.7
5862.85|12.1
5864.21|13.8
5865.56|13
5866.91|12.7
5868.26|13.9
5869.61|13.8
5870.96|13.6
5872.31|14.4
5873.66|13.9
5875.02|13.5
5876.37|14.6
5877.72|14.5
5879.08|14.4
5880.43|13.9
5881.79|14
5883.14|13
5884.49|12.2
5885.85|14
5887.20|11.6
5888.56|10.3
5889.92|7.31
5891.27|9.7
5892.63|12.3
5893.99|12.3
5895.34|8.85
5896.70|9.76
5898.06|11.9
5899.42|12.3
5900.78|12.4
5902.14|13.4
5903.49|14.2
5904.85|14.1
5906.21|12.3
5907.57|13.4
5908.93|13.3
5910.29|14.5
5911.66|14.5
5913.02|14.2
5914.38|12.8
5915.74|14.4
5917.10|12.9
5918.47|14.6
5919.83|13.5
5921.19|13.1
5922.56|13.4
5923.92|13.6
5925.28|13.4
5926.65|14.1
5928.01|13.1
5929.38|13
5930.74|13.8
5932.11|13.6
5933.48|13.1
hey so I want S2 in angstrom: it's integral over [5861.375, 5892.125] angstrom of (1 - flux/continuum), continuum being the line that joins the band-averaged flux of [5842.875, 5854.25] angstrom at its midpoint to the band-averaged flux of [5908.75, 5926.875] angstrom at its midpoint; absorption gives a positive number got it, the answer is 1.9 angstrom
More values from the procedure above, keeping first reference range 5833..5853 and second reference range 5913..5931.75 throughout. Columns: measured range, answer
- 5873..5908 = 3.4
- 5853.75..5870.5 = 1.3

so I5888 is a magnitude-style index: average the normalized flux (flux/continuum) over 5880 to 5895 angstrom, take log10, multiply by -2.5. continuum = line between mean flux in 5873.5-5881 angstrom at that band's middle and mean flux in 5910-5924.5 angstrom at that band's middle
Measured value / 0.19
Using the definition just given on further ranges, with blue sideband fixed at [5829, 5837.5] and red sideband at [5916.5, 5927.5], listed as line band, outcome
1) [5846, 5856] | 0.08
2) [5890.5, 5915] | 0.10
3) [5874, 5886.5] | 0.02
